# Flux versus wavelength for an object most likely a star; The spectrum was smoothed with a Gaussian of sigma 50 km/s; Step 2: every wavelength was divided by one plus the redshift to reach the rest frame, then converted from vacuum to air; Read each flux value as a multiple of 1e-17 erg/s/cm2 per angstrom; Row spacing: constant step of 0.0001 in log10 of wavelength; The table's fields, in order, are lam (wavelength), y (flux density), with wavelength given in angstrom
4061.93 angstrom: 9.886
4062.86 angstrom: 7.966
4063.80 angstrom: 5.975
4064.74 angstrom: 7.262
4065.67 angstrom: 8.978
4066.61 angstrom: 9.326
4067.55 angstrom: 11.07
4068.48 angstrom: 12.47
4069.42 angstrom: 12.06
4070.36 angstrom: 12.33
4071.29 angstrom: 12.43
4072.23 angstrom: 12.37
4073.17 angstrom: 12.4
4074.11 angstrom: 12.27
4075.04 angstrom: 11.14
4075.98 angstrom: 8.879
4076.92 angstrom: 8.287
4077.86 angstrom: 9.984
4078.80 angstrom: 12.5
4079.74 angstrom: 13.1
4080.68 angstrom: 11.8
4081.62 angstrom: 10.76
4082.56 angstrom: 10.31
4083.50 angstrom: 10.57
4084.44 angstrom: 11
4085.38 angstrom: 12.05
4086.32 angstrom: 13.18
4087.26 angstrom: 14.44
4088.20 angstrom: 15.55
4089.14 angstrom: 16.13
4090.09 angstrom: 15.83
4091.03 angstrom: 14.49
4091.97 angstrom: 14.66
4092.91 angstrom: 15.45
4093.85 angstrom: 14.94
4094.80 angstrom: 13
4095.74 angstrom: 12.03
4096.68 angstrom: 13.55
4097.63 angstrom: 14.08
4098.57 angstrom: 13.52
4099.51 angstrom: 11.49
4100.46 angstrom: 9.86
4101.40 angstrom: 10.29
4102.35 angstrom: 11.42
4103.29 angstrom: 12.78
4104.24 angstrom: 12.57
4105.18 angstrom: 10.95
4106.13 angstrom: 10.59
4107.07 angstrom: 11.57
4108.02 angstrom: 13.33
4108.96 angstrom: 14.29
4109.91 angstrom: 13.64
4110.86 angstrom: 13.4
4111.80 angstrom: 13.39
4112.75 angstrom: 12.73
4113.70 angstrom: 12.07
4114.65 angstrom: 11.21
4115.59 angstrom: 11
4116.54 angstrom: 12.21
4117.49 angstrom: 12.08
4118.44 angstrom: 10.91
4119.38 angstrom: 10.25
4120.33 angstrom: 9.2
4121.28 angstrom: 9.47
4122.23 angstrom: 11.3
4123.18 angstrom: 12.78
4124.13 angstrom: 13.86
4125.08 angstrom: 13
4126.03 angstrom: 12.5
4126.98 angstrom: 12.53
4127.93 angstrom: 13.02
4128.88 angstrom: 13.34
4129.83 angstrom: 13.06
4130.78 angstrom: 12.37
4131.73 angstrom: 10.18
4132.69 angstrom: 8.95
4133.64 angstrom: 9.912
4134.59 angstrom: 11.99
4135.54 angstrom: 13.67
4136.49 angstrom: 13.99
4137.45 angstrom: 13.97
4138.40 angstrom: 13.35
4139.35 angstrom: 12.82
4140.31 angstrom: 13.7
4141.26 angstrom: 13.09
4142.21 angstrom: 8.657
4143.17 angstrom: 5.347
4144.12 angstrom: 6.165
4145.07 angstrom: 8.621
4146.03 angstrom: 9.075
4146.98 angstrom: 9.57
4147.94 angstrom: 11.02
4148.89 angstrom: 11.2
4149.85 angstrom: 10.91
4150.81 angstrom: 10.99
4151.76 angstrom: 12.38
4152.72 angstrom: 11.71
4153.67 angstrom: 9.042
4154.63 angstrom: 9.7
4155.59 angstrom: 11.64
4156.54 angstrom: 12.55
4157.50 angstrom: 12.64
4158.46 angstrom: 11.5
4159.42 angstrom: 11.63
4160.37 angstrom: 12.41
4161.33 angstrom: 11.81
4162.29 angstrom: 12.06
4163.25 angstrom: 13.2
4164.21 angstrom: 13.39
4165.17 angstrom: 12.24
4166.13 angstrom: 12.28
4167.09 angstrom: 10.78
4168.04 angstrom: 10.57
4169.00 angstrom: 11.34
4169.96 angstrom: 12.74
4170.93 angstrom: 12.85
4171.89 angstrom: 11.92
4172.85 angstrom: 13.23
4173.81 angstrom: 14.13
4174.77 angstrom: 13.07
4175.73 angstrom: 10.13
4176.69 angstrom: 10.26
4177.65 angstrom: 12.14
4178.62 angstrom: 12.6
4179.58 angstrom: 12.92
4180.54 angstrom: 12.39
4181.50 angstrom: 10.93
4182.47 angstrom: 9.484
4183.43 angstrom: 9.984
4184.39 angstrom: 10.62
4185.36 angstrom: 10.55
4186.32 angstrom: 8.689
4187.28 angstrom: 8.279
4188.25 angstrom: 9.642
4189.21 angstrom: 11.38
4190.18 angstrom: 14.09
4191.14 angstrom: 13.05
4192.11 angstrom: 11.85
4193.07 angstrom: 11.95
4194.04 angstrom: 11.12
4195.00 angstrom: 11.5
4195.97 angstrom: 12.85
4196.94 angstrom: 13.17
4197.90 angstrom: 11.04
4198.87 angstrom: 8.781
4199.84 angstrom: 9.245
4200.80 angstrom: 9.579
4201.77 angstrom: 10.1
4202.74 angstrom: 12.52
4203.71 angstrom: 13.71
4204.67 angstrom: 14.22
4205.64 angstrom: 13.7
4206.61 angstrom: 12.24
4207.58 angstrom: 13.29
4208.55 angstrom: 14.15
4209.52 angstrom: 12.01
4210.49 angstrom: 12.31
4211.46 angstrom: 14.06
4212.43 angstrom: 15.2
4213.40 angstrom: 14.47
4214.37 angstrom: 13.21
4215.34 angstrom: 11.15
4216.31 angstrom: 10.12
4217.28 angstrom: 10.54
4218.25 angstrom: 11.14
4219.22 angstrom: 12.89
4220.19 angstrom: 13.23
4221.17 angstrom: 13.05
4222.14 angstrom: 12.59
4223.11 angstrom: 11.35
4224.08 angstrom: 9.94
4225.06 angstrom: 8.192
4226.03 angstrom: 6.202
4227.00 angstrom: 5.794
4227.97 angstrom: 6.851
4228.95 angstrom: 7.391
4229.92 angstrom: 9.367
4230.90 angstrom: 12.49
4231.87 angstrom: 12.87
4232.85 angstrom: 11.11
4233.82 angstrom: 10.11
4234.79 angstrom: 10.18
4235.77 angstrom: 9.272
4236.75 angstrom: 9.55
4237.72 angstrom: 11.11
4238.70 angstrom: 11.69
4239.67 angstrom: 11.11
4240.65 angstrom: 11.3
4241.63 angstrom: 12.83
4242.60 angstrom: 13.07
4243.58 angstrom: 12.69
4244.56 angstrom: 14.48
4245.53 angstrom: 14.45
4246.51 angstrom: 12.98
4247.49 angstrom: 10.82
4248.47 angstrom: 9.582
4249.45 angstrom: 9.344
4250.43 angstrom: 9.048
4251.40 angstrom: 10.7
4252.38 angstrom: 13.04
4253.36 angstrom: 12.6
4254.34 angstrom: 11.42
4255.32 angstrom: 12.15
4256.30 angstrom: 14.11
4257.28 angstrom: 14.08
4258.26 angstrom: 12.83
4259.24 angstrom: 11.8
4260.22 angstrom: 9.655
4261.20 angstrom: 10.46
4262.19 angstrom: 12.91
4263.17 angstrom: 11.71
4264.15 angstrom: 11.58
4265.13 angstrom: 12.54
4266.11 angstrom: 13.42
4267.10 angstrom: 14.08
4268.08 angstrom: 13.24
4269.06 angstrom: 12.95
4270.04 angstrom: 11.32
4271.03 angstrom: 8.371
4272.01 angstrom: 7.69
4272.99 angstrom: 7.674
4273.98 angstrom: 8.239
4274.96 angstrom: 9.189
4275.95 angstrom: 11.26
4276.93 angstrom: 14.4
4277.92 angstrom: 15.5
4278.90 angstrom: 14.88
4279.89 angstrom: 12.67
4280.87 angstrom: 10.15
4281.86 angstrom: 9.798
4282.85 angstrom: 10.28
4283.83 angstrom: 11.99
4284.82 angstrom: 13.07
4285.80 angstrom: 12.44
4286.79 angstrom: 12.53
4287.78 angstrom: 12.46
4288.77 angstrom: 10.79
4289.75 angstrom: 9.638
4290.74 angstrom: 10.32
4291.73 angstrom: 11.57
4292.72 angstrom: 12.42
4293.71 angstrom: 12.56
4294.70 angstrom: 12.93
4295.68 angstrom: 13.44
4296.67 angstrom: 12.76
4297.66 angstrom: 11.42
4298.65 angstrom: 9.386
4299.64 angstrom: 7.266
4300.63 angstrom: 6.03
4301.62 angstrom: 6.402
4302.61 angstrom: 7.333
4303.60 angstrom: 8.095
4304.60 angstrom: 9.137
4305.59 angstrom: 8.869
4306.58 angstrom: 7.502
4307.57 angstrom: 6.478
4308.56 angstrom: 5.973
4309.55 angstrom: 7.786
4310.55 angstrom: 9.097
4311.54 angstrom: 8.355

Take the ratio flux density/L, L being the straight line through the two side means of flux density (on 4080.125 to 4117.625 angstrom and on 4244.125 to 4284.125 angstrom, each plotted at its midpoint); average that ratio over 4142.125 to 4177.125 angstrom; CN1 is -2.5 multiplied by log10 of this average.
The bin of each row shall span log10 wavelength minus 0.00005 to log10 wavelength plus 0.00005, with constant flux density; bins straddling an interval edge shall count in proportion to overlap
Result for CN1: 0.11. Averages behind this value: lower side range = 12.7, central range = 11.2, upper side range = 11.7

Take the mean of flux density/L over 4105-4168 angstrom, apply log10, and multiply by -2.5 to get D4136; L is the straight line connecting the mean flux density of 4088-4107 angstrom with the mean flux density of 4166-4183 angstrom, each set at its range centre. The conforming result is 0.08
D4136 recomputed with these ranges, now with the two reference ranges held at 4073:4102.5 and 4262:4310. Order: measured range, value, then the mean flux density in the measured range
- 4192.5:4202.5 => 0.05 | 11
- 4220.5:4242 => 0.10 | 10.2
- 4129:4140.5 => -0.02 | 12.3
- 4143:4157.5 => 0.17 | 10.2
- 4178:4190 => 0.09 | 10.7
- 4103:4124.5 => 0.03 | 12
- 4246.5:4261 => -0.05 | 11.5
